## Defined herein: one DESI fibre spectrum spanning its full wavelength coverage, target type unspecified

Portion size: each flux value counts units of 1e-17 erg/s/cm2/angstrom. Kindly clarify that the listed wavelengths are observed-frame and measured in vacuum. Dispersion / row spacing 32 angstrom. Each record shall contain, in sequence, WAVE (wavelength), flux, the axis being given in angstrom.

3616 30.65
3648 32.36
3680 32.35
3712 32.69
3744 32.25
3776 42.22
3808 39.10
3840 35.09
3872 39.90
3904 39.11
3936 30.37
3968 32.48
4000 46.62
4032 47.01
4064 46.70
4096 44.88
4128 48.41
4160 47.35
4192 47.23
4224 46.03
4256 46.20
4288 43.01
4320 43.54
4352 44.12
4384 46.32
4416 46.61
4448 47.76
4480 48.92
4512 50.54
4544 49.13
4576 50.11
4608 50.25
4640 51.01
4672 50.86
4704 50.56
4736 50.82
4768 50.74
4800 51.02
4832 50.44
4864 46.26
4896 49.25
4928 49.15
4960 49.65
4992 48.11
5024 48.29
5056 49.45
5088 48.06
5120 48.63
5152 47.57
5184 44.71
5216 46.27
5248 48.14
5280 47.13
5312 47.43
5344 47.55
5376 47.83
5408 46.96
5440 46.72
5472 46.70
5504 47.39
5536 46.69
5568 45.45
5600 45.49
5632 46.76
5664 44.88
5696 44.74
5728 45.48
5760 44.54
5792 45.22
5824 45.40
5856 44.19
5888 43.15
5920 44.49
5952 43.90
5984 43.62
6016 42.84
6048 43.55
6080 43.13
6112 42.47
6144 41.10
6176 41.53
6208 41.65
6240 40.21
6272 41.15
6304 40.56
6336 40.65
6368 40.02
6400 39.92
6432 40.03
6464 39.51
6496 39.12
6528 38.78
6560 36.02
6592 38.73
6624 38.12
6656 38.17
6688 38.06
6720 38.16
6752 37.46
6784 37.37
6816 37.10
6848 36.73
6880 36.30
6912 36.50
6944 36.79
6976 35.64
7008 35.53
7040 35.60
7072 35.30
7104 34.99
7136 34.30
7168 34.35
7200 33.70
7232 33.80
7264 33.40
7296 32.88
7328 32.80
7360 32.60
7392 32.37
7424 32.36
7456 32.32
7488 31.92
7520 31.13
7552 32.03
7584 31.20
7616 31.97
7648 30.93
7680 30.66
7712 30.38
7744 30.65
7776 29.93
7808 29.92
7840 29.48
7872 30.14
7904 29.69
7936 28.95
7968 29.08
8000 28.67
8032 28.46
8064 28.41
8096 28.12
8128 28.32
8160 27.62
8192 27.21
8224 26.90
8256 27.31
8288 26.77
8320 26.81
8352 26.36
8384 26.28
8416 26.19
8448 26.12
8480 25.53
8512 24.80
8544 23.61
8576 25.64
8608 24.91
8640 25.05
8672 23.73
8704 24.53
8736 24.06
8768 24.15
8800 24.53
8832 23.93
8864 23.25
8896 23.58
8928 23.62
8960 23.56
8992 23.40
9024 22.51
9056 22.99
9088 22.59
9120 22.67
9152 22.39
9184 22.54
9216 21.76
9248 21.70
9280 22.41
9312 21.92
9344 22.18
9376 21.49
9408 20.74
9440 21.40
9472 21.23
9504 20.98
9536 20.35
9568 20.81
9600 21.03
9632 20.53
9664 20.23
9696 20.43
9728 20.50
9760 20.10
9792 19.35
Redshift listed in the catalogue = 0.00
